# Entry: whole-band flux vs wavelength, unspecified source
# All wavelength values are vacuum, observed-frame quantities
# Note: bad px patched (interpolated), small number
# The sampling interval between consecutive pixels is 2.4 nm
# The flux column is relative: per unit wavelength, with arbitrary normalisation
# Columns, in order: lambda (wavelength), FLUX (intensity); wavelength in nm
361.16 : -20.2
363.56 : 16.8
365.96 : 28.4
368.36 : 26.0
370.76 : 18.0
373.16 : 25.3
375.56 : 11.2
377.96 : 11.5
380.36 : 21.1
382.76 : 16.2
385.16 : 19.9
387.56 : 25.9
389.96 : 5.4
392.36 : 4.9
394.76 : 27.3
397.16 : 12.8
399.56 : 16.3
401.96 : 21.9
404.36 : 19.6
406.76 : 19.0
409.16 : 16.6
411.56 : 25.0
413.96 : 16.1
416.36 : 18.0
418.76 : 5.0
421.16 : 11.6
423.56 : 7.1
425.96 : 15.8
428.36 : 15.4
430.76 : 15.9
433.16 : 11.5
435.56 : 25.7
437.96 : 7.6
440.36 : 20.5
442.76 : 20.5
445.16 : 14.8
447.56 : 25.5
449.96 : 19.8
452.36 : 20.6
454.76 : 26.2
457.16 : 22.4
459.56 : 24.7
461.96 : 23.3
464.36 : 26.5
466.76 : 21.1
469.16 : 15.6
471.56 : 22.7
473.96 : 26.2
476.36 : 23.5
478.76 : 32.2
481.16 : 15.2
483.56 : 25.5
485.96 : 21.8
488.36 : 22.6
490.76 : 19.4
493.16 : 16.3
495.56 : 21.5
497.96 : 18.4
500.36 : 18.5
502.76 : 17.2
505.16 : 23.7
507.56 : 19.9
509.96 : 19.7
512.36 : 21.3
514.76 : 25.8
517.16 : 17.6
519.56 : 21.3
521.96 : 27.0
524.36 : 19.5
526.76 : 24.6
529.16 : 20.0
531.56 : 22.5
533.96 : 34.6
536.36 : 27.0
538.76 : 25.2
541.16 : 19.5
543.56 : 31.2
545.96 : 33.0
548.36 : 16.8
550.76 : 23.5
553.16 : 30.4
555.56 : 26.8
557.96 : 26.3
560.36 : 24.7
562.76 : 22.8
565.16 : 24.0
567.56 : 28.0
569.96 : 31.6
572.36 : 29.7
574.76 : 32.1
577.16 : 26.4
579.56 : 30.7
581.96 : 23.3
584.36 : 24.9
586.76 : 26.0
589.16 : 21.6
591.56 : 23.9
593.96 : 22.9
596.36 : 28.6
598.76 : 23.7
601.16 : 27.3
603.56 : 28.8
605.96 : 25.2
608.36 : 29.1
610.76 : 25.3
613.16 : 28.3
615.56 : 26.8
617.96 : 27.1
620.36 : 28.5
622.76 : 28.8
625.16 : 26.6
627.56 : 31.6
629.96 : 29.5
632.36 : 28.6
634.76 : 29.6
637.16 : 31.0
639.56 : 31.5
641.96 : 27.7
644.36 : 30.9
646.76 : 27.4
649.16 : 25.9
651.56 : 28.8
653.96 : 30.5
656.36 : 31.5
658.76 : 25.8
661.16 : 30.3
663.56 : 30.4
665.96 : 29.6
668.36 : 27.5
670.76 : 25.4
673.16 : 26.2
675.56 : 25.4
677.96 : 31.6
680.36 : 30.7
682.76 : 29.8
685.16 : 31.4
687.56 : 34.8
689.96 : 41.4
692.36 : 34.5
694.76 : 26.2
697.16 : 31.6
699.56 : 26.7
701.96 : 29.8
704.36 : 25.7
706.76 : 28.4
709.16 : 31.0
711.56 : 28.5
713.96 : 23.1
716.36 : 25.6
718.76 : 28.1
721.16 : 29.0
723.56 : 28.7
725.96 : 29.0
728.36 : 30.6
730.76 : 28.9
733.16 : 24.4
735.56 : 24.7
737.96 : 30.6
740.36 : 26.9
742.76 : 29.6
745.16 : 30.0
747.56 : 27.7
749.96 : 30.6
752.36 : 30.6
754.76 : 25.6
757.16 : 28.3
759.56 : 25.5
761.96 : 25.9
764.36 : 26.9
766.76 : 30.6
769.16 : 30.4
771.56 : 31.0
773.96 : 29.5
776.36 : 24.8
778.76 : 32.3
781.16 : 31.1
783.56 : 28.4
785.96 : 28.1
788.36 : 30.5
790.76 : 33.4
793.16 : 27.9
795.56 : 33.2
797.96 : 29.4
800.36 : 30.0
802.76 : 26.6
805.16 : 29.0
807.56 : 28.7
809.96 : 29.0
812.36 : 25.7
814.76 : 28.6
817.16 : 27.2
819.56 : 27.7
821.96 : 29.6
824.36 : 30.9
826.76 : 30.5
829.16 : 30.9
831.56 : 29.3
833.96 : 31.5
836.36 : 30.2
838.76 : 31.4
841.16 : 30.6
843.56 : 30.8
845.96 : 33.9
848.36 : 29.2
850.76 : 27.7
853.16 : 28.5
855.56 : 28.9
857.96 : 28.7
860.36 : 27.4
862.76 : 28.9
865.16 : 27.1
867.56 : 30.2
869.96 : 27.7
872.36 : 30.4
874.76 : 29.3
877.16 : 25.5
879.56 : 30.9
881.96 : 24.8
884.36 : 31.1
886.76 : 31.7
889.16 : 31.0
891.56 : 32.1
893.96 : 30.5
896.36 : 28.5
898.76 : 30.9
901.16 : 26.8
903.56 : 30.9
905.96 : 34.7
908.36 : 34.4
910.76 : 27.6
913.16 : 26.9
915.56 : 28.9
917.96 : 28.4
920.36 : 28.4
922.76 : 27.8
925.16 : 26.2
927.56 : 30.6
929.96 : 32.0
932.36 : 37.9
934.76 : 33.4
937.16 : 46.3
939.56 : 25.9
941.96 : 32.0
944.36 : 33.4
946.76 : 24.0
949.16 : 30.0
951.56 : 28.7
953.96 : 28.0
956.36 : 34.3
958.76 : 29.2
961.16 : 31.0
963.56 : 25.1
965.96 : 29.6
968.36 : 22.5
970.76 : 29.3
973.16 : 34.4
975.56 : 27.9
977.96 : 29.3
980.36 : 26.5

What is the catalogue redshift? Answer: 0.38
